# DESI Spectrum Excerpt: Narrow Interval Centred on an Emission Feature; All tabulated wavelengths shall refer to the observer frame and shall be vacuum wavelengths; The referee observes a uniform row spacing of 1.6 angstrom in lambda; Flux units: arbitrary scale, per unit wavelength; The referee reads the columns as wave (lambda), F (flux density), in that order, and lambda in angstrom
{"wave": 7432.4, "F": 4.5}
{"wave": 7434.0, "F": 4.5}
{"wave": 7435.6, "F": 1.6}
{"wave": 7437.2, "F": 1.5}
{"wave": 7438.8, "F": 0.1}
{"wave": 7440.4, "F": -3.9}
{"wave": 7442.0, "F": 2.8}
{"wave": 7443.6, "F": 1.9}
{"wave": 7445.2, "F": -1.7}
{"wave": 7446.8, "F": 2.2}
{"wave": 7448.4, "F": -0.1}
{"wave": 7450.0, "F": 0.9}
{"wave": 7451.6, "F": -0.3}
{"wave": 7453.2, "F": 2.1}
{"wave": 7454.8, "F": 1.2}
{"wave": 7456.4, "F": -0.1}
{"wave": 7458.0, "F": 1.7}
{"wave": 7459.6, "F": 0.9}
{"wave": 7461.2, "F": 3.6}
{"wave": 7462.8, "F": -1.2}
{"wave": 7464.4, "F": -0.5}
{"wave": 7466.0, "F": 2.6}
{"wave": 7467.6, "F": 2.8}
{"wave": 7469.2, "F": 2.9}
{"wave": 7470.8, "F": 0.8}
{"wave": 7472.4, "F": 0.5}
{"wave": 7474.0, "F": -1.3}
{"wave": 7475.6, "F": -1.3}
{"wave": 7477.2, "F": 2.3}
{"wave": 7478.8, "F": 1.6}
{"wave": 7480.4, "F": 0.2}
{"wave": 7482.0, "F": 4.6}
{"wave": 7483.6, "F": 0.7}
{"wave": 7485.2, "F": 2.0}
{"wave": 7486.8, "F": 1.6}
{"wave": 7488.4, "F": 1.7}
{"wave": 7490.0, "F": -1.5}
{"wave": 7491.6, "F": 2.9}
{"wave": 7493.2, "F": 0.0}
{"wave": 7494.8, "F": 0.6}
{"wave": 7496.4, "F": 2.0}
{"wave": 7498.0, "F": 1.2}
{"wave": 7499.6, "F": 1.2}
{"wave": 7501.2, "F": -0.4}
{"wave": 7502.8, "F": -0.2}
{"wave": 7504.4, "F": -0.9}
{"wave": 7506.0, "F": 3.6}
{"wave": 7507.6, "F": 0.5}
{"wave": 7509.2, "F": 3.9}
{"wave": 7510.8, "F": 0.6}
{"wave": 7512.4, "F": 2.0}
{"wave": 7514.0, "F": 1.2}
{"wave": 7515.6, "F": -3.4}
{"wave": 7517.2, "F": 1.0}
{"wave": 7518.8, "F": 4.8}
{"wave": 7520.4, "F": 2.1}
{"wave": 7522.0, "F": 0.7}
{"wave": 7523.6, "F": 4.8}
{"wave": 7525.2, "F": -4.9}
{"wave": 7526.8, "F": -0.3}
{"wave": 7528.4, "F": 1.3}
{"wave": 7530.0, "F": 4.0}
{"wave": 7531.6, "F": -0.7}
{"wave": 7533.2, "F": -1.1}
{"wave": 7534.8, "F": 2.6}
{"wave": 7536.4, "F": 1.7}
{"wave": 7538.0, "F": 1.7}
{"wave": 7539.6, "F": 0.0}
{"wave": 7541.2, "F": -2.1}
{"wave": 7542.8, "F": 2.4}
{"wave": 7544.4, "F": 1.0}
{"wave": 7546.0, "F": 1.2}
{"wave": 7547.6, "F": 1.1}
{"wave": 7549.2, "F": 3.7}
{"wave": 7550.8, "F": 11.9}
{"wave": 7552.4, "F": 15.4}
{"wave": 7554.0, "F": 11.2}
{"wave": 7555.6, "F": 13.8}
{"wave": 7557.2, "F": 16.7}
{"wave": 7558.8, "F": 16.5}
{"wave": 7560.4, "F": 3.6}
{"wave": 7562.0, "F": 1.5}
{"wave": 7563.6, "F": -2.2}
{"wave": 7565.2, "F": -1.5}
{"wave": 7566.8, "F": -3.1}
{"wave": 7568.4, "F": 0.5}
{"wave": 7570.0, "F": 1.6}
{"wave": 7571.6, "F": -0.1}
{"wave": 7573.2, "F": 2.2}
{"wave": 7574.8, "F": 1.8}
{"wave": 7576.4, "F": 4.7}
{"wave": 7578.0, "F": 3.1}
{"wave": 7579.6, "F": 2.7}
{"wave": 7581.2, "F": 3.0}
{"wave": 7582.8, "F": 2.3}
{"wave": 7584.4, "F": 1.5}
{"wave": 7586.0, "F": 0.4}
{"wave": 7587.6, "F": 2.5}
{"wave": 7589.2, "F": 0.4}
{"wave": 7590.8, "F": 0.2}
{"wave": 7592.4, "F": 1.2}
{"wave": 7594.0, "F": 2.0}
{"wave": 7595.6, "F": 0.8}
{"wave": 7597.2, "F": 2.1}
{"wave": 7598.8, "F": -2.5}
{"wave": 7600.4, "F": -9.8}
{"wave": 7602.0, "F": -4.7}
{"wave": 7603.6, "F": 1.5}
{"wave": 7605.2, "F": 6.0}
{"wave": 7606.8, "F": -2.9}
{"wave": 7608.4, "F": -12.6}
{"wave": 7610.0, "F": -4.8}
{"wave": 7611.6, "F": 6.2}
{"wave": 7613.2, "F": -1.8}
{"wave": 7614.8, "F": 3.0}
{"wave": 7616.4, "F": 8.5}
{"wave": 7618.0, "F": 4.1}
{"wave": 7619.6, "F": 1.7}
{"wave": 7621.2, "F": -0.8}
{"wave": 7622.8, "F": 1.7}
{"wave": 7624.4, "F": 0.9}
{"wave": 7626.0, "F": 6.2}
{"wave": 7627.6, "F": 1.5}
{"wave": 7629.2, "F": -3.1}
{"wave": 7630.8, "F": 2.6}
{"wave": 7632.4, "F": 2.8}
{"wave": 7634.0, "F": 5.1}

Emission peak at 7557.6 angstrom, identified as [O II] 3727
